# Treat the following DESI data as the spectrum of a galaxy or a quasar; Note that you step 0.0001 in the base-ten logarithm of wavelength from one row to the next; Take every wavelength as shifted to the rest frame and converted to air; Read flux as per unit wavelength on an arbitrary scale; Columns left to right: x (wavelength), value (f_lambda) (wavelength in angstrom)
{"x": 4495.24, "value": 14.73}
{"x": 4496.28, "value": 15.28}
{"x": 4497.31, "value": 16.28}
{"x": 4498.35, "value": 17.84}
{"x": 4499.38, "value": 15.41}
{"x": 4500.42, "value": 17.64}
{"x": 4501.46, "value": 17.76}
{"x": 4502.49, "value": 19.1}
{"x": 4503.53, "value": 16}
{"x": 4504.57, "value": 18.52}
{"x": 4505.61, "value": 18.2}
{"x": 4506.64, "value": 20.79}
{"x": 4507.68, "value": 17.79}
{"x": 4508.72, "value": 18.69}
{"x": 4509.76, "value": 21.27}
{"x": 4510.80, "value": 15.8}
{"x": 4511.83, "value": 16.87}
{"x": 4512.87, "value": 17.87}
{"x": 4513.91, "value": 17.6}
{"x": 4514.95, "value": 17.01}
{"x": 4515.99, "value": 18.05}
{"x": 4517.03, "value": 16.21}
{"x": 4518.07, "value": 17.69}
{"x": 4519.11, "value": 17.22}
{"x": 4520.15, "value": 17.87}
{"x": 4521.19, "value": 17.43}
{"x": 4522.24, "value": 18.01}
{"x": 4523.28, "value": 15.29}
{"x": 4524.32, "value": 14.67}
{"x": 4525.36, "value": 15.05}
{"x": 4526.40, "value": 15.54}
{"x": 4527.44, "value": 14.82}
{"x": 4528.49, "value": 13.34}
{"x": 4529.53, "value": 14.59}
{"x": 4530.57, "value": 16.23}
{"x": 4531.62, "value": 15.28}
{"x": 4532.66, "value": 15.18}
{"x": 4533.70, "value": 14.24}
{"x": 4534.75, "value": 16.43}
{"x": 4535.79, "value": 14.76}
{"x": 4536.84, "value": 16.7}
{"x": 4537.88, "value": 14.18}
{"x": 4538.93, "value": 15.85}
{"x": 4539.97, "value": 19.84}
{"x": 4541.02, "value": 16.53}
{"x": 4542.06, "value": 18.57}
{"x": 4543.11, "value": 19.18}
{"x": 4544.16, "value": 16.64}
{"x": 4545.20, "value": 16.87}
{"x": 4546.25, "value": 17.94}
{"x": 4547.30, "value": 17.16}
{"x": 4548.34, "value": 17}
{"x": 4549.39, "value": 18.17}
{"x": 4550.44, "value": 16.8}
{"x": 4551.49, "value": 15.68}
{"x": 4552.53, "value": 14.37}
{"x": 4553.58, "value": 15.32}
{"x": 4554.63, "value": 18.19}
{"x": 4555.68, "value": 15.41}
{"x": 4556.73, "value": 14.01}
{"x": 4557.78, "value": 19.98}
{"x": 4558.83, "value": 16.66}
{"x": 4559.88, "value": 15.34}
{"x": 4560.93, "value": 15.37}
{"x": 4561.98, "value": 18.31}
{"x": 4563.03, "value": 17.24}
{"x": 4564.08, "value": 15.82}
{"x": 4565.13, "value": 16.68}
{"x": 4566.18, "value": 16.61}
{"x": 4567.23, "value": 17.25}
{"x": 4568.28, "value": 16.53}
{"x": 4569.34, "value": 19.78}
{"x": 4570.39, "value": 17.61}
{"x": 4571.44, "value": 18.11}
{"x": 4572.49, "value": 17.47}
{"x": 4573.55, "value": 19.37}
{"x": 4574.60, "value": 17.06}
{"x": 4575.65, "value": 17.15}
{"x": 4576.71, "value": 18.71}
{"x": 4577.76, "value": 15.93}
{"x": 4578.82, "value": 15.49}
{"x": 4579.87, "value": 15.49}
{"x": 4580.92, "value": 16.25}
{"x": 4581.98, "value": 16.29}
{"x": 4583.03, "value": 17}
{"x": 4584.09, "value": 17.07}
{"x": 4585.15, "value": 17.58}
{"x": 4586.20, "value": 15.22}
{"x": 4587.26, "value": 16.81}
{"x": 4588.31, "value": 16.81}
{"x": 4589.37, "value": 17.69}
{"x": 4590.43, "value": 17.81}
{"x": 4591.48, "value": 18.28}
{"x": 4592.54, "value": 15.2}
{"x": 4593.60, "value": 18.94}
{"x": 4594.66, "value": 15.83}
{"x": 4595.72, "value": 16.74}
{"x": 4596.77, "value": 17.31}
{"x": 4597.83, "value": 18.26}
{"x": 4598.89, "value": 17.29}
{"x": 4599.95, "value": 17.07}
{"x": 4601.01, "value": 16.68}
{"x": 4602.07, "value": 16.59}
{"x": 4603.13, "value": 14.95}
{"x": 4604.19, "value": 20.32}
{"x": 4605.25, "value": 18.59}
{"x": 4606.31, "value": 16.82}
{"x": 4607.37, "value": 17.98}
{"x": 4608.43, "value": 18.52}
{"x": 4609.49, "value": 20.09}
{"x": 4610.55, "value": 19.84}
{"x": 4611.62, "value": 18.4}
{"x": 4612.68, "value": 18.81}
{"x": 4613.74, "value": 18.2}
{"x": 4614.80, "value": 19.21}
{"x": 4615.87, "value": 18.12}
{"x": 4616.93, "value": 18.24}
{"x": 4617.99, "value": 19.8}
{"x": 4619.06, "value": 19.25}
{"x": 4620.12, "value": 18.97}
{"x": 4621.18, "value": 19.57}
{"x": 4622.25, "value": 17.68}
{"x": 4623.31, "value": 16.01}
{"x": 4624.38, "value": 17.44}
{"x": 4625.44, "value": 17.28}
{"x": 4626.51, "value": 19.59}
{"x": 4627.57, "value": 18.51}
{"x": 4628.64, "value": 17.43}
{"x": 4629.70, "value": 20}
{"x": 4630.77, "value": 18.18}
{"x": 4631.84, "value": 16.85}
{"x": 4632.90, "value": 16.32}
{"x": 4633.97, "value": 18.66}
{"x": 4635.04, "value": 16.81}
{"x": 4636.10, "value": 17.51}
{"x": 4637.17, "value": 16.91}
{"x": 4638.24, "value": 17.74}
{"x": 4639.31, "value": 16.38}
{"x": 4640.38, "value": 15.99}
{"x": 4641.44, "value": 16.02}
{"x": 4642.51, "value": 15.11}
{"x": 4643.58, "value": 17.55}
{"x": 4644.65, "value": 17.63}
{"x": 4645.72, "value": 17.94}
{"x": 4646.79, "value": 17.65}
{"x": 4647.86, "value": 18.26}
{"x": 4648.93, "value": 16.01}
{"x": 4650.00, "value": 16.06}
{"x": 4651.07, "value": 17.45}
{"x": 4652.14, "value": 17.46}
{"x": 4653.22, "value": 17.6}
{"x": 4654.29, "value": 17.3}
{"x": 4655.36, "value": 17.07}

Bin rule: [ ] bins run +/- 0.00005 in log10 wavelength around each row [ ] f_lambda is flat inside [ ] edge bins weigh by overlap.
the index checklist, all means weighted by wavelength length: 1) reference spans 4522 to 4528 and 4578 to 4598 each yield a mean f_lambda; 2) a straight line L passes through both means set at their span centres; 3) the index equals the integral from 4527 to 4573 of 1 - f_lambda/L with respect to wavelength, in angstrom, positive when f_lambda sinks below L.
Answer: -1.6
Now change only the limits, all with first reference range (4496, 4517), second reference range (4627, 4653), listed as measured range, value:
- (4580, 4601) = 0.5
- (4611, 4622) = -0.9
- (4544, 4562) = 1.0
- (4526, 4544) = 1.7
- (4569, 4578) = -0.2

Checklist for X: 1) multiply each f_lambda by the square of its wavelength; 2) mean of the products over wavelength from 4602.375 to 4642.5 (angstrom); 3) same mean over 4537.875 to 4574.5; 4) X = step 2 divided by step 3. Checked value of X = 1.08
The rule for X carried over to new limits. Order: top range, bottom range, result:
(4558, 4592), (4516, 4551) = 1.06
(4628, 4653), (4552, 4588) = 1.06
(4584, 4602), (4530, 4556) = 1.06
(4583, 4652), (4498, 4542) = 1.09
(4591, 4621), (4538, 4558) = 1.09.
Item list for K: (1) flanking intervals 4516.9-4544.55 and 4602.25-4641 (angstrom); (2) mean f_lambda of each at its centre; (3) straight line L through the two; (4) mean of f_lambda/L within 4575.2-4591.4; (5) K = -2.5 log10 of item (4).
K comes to 0.03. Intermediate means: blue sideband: 16.2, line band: 16.8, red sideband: 18.1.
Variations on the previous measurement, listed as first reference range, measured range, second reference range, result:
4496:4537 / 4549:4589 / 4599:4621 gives 0.05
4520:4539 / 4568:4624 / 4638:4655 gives -0.08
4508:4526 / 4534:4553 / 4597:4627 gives 0.04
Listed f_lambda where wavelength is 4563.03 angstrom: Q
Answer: 17.24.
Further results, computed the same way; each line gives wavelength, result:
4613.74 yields 18.2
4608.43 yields 18.52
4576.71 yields 18.71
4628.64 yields 17.43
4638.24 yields 17.74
